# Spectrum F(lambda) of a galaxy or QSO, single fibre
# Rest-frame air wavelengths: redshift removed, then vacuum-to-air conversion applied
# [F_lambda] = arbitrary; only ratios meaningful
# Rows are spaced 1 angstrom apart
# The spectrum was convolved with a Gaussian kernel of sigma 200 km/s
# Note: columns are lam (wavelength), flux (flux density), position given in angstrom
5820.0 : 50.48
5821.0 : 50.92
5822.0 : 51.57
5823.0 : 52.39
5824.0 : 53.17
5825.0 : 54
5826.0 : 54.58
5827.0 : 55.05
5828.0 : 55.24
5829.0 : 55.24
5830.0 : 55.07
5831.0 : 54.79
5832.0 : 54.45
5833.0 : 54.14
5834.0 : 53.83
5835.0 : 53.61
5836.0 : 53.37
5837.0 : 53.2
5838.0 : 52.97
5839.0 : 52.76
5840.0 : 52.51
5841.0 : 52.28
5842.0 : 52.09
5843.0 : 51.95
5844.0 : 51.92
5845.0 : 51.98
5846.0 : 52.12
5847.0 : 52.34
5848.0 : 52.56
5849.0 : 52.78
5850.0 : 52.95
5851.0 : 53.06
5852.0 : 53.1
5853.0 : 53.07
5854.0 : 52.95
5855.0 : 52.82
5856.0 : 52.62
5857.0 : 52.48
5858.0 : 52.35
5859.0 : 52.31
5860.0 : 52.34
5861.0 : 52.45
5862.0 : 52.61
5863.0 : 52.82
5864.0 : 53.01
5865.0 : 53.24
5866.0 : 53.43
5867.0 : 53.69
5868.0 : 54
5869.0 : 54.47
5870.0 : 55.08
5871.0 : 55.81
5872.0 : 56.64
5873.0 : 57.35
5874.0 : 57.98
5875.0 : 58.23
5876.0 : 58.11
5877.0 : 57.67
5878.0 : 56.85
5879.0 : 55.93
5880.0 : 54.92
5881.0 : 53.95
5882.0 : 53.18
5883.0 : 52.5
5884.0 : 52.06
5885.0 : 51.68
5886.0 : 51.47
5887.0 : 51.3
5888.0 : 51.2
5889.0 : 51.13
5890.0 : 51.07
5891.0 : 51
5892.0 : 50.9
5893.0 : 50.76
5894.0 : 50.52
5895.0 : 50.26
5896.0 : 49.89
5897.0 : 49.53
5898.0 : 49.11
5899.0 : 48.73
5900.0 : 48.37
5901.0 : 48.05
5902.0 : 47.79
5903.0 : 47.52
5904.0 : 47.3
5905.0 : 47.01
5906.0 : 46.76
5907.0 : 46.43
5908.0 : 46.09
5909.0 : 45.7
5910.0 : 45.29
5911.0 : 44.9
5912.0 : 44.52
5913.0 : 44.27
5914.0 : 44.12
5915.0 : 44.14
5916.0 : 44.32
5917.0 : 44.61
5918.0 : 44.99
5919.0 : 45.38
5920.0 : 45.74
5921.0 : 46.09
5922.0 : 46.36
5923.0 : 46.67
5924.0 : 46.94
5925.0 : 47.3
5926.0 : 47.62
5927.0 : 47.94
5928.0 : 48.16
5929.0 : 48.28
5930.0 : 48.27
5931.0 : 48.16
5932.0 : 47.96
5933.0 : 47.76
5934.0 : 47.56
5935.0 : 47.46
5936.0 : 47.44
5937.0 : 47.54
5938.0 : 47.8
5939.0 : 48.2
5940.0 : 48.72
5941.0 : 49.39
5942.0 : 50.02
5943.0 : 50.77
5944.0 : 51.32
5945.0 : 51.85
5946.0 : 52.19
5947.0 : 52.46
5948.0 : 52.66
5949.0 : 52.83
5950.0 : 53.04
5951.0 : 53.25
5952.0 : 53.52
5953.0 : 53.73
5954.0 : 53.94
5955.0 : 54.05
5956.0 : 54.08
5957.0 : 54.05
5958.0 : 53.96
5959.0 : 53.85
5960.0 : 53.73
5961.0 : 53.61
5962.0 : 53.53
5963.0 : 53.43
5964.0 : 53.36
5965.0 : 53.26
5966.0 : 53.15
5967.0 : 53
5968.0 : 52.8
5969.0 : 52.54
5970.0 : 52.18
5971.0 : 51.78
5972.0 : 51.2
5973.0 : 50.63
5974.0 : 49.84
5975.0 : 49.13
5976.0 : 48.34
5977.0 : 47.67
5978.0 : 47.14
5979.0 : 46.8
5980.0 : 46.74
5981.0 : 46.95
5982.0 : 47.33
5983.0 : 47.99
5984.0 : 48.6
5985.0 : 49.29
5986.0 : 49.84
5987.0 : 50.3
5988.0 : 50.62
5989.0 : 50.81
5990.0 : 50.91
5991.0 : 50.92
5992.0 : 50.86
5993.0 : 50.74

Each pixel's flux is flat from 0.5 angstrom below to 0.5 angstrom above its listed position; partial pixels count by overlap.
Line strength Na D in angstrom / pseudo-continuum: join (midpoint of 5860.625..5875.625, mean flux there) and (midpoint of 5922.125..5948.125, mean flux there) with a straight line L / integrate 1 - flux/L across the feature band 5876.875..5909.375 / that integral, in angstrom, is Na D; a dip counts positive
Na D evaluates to 1.3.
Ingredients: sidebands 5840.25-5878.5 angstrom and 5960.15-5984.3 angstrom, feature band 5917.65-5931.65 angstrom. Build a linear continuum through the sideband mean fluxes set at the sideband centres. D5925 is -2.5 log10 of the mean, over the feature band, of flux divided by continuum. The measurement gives 0.11 mag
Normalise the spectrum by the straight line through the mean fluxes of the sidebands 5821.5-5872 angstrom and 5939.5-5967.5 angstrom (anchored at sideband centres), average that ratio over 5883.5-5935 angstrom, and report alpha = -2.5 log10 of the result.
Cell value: 0.11 mag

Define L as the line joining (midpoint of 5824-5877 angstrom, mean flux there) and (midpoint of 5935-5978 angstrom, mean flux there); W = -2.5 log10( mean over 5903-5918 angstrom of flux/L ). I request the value 0.16 mag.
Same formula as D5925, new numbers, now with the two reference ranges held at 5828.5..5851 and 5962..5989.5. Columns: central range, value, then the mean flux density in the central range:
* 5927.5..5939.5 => 0.07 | 47.9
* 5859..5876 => -0.04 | 54.6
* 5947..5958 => -0.06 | 53.5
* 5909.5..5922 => 0.15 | 44.9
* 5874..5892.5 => -0.03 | 53.6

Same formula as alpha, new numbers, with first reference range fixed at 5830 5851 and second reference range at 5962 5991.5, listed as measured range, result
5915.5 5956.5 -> 0.04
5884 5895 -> 0.02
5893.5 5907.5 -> 0.07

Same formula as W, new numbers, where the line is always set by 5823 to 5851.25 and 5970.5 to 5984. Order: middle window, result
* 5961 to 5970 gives -0.09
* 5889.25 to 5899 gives 0.02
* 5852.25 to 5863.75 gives 0.00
